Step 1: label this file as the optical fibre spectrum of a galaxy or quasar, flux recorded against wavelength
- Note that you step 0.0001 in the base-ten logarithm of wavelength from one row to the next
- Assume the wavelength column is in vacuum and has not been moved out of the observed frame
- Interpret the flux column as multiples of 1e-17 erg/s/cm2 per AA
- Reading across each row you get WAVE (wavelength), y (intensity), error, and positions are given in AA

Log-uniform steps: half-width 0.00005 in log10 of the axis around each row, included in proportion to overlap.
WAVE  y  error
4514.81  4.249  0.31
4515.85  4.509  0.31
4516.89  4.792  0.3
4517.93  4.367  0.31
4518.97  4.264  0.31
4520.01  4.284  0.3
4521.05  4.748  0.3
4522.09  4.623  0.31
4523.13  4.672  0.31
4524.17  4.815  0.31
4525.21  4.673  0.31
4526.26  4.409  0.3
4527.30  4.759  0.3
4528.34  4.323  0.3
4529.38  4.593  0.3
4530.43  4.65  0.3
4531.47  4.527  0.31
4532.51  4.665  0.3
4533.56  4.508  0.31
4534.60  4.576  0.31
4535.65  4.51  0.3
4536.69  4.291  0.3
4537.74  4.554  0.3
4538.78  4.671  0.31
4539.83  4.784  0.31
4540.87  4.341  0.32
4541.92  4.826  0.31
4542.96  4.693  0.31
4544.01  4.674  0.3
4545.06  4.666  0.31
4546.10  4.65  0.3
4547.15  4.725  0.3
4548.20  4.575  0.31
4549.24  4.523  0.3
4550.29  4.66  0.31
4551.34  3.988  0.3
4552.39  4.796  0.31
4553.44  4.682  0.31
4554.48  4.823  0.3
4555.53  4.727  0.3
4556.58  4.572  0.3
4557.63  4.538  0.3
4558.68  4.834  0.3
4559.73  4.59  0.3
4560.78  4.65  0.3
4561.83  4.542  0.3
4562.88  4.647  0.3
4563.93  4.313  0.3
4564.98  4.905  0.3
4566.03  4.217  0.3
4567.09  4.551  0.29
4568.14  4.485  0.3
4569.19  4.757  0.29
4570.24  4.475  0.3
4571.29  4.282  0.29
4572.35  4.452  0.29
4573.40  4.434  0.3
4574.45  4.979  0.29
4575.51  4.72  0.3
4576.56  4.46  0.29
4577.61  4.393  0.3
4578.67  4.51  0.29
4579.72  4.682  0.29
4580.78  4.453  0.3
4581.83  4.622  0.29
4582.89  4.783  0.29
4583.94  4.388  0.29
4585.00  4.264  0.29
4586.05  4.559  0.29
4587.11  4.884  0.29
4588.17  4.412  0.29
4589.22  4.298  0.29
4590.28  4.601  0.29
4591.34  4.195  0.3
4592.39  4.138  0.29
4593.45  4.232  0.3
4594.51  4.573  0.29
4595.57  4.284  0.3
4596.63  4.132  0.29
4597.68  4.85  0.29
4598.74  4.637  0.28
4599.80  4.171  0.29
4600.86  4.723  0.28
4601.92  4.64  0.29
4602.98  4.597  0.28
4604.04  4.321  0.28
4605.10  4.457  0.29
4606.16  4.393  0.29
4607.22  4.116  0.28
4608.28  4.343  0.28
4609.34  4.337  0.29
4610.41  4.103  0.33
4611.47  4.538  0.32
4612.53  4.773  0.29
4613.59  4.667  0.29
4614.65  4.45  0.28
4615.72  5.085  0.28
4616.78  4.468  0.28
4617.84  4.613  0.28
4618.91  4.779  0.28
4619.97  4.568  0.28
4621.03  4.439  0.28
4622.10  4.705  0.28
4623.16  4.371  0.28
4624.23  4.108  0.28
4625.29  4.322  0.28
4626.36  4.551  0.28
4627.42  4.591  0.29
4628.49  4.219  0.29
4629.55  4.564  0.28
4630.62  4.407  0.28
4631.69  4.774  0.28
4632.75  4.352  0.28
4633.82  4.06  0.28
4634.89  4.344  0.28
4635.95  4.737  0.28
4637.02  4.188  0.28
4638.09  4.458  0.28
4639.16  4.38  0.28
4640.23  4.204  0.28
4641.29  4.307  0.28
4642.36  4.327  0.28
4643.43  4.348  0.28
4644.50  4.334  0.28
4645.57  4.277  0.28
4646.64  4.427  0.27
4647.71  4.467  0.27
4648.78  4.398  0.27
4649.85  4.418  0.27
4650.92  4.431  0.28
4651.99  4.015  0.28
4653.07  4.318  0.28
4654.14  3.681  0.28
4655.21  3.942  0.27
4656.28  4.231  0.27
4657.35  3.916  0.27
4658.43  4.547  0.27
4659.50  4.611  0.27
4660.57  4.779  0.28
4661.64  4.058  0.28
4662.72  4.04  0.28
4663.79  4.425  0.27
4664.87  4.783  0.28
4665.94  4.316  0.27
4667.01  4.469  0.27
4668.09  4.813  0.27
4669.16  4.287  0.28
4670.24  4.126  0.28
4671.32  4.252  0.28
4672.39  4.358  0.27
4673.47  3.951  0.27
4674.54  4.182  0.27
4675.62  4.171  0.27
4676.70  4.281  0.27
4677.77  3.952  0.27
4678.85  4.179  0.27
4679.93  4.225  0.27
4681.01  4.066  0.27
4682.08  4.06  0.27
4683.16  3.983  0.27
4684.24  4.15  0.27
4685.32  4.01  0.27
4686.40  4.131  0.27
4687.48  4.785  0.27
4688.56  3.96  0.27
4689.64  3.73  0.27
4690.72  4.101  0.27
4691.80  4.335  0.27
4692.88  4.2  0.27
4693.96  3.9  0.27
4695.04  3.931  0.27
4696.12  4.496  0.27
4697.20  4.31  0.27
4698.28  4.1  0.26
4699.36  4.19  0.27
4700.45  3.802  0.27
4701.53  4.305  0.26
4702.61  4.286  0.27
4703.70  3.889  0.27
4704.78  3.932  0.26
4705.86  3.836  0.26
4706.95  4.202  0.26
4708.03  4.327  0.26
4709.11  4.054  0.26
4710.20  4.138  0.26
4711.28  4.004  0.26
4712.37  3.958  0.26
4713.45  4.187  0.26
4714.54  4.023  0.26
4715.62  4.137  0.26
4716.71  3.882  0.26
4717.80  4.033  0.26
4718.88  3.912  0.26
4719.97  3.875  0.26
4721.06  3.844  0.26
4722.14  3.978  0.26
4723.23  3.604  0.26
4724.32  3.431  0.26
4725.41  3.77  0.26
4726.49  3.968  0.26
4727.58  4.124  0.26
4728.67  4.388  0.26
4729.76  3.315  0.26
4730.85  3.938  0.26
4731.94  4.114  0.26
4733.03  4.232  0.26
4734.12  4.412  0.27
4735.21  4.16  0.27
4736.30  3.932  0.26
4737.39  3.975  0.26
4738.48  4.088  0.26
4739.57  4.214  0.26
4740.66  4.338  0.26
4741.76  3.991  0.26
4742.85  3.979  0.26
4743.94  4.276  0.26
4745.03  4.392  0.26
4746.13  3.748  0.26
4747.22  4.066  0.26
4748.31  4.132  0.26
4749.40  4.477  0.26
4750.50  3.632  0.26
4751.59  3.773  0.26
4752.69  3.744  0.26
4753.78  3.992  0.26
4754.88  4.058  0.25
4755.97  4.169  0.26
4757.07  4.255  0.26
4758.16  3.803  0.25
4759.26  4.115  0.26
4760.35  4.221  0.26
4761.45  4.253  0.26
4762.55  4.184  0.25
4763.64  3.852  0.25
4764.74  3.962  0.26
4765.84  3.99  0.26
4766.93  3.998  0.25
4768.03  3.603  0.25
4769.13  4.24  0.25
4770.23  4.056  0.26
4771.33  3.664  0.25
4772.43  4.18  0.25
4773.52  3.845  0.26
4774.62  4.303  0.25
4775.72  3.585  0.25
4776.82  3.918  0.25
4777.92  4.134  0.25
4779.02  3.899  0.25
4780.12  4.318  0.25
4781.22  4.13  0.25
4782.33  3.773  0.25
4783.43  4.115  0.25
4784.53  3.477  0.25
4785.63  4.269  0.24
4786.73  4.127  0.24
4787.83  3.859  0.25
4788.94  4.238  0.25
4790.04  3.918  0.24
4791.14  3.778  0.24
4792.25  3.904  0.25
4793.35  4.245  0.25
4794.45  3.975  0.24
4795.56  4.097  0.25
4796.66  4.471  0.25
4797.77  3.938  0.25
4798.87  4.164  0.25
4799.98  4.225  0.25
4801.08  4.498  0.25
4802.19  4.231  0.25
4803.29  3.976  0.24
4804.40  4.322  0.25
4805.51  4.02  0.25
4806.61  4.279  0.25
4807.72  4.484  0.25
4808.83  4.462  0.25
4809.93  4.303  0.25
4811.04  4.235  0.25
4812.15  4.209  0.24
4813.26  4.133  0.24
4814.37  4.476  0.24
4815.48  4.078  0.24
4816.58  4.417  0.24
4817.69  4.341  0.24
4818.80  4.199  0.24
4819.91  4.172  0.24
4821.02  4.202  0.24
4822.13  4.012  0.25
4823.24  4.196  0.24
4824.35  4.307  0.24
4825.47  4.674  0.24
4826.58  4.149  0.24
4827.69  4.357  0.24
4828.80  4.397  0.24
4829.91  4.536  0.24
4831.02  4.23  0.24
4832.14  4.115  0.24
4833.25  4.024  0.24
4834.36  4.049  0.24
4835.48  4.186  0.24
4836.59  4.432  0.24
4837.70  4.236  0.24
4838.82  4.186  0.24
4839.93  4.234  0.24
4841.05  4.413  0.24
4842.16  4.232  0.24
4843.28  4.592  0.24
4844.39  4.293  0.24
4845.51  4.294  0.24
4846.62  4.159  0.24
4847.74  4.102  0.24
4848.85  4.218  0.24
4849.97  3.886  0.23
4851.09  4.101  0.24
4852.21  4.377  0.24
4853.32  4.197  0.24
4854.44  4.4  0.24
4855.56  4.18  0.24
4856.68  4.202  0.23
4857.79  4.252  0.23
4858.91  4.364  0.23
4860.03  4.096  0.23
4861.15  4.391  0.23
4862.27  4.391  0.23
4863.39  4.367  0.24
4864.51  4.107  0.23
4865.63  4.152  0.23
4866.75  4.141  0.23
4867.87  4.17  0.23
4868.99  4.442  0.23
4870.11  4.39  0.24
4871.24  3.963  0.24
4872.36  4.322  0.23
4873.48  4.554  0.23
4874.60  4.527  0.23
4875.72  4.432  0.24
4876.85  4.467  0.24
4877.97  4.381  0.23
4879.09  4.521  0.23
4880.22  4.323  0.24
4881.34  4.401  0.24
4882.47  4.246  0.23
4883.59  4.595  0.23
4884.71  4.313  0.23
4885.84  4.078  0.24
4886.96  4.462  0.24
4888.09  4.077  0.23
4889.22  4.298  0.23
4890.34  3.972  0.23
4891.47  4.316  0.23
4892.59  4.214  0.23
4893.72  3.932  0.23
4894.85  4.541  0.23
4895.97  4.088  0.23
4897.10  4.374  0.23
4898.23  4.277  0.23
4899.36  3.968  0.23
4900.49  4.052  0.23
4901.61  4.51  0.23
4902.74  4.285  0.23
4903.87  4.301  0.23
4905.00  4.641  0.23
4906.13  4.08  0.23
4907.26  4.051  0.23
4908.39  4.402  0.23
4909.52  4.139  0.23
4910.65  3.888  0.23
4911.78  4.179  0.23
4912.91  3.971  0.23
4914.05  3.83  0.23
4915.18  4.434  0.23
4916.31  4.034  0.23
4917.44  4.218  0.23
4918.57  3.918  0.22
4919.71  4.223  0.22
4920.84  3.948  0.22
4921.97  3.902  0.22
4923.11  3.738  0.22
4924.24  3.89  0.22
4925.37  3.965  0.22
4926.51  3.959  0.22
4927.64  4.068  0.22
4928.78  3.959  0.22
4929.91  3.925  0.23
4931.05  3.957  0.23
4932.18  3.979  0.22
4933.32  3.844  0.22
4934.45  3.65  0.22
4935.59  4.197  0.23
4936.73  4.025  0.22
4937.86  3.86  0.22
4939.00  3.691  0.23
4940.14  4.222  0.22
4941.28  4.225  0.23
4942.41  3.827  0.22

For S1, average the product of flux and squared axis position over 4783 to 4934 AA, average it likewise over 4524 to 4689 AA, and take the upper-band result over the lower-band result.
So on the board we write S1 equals 1.05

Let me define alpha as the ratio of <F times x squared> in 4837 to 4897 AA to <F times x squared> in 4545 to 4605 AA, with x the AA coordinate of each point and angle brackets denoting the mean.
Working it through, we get 1.1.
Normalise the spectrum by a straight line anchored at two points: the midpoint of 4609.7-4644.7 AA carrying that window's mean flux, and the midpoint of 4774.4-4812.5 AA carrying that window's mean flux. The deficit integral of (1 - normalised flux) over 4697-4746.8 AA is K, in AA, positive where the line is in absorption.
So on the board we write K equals 2.6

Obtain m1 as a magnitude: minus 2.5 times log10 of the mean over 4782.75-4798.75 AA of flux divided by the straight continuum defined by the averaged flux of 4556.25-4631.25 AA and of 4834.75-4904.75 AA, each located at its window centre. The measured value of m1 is 0.08 mag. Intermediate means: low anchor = 4.5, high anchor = 4.27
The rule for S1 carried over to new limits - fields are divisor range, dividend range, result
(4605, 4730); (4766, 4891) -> 1.06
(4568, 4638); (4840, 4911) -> 1.07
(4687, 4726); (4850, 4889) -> 1.14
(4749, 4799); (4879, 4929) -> 1.10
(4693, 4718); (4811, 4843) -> 1.10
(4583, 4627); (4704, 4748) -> 0.95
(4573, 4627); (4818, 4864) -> 1.05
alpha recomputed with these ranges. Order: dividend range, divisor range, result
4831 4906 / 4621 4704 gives 1.09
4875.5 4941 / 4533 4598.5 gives 1.05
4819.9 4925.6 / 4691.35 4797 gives 1.11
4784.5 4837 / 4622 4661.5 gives 1.04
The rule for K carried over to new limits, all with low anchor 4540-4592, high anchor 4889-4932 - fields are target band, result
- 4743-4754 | 0.8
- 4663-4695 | 1.5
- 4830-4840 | 0.0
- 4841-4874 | -0.6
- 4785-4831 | 0.4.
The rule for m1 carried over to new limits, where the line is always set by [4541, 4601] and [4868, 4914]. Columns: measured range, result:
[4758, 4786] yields 0.10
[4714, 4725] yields 0.14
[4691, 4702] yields 0.07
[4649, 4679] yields 0.05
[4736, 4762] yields 0.08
